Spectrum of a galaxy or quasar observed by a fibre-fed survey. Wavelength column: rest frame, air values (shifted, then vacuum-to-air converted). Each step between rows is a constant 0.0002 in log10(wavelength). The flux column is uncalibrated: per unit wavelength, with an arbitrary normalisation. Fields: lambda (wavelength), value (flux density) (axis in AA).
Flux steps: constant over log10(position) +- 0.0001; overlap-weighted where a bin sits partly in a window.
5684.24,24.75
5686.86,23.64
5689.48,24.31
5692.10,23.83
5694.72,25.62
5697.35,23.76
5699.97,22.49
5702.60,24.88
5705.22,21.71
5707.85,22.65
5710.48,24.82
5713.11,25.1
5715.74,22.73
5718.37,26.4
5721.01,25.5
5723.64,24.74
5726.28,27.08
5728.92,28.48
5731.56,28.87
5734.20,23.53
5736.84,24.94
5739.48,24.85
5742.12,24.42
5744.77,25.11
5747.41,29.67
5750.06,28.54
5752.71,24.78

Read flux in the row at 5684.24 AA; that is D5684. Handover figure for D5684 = 24.75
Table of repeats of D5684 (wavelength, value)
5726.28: 27.08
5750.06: 28.54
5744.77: 25.11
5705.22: 21.71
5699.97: 22.49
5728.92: 28.48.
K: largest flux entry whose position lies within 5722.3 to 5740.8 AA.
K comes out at 28.87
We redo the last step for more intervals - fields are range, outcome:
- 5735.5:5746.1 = 25.11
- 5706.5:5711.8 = 24.82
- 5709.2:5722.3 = 26.4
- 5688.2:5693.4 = 24.31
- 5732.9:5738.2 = 24.94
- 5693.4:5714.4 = 25.62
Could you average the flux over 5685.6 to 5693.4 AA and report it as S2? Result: 23.9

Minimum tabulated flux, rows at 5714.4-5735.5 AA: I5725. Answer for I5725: 22.73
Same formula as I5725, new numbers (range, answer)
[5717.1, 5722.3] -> 25.5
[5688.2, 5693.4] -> 23.83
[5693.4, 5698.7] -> 23.76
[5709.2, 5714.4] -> 24.82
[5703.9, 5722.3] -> 21.71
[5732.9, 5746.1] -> 23.53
